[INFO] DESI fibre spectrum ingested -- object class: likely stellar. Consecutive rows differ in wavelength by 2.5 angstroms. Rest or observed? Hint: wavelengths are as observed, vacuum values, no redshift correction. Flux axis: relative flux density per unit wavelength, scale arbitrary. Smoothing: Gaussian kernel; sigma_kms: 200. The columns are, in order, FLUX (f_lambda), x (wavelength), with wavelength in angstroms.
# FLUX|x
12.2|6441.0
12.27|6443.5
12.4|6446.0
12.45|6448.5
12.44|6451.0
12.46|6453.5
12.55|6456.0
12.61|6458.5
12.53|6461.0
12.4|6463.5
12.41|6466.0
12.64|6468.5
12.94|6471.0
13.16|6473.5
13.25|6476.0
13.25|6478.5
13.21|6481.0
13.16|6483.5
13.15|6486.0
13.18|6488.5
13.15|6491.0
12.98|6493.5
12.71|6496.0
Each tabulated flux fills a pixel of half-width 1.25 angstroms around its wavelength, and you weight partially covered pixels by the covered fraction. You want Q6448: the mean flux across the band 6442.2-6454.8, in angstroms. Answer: 12.4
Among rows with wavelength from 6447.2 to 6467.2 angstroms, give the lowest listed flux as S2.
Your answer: 12.4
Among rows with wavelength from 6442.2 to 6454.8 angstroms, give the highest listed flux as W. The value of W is 12.46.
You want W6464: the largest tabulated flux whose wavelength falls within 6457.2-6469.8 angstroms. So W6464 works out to 12.64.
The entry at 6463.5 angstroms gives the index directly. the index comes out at 12.4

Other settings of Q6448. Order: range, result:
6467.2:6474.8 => 12.9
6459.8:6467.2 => 12.4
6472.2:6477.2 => 13.2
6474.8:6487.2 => 13.2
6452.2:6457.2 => 12.5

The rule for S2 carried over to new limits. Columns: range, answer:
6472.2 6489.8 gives 13.15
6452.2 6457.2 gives 12.46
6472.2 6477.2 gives 13.16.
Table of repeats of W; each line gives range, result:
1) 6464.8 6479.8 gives 13.25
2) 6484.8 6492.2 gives 13.18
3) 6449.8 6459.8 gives 12.61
